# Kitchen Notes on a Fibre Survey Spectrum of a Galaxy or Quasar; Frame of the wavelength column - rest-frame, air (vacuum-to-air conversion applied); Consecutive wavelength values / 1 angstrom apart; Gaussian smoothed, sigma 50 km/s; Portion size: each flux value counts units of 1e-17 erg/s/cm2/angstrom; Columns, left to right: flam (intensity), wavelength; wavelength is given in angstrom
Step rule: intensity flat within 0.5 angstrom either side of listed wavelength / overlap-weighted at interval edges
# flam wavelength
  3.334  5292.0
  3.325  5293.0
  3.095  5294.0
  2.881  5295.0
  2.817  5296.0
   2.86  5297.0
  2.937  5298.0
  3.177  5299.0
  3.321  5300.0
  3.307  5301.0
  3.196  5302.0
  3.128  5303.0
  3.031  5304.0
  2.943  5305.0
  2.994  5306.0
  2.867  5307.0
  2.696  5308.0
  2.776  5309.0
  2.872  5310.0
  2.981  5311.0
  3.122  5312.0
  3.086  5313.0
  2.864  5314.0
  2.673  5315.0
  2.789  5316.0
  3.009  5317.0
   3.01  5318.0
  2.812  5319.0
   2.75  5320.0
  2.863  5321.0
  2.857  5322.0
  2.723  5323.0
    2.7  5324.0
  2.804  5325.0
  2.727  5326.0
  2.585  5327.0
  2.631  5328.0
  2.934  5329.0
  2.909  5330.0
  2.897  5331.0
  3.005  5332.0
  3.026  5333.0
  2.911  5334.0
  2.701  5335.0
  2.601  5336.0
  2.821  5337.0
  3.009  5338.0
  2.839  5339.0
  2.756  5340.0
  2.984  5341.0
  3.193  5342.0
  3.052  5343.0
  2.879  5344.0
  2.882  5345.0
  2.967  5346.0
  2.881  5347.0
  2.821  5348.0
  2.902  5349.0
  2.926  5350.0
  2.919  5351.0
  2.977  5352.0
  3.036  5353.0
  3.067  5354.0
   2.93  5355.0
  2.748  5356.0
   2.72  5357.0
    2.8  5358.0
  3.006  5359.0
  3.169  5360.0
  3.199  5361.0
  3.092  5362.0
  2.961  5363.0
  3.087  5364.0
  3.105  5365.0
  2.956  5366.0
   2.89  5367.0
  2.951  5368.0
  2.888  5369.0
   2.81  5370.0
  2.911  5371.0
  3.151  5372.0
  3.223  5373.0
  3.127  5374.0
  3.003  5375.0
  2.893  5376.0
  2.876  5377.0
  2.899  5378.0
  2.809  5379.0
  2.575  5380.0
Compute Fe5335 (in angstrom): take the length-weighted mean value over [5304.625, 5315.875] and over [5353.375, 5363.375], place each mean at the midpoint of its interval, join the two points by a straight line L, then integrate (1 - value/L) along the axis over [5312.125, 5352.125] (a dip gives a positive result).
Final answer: 0.8 angstrom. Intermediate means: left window 2.89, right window 2.97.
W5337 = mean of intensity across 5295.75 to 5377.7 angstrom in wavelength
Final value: 2.93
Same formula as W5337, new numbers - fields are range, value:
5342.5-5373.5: 2.96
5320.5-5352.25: 2.86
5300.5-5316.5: 2.96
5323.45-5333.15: 2.81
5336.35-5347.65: 2.93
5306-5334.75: 2.85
